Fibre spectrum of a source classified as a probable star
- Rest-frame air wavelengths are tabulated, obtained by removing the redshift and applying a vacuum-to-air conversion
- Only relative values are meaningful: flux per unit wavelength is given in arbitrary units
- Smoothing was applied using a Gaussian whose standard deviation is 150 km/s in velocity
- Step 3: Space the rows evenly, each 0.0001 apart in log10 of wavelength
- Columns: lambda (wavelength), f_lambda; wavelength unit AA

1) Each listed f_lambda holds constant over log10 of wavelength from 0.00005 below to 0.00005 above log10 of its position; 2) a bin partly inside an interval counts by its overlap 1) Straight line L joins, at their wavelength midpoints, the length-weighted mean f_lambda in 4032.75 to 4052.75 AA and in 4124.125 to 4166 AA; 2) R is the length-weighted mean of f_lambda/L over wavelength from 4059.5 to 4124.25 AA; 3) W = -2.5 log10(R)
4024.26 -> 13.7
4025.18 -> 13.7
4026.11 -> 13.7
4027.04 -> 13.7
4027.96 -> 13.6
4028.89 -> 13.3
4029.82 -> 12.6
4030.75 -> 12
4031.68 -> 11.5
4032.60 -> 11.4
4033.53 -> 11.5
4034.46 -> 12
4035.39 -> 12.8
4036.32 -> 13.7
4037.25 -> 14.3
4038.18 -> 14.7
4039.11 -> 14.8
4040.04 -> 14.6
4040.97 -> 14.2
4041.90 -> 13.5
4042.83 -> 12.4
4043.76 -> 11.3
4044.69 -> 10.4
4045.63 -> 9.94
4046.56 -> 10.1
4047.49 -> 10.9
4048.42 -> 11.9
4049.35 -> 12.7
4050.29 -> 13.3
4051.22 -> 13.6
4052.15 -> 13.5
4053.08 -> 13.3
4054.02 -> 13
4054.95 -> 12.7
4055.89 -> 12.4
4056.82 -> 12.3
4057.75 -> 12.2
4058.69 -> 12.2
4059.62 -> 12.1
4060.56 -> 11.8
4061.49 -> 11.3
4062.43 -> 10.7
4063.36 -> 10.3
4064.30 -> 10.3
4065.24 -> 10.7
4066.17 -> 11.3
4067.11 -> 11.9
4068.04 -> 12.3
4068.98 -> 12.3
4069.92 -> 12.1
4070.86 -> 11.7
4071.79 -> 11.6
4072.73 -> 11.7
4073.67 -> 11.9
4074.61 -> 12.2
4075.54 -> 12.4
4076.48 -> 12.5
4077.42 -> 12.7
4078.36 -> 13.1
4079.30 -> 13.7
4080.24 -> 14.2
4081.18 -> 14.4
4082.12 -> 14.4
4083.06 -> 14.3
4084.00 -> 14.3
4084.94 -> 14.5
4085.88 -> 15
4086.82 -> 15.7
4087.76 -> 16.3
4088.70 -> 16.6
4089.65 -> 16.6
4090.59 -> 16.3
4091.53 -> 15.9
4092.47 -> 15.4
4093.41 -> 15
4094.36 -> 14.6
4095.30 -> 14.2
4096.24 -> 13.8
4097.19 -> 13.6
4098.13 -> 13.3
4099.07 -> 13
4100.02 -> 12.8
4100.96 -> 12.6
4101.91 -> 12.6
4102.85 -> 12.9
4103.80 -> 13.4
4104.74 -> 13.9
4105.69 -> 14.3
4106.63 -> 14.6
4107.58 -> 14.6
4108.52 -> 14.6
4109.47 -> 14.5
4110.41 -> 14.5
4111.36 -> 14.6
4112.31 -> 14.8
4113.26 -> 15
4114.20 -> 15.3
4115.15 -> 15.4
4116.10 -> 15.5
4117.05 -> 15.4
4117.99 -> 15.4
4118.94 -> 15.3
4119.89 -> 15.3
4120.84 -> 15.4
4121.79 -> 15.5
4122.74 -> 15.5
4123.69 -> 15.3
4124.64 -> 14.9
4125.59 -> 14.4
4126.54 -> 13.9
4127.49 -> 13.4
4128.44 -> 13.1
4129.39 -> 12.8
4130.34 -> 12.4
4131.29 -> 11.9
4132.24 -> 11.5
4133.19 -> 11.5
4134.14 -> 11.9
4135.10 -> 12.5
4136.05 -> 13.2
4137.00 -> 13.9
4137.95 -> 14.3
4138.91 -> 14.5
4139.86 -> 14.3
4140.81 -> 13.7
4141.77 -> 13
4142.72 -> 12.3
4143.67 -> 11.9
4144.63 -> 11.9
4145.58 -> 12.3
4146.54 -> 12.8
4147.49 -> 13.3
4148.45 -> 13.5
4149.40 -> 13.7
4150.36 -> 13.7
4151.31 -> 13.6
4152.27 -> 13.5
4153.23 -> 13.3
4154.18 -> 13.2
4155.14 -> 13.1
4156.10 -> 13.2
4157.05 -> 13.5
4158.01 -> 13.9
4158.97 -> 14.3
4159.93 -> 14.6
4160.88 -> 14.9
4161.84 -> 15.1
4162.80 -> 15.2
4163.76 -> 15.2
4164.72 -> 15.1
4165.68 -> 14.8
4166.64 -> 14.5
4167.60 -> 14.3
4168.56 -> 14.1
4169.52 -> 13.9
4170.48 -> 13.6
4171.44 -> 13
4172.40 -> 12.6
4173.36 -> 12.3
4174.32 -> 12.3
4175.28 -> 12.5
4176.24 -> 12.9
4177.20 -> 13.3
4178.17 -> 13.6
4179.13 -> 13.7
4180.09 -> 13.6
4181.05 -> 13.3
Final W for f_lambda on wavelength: -0.06 mag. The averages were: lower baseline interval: 12.7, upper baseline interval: 13.5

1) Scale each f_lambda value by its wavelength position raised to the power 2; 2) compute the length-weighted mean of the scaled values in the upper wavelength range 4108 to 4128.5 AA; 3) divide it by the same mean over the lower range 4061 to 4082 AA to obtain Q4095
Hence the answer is 1.26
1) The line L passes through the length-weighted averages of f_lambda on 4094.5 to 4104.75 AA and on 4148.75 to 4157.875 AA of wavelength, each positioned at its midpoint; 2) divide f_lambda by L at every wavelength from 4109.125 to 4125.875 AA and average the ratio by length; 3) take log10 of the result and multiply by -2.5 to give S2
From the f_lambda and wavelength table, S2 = -0.135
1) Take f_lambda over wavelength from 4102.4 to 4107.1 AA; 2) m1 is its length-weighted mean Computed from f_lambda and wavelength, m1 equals 13.8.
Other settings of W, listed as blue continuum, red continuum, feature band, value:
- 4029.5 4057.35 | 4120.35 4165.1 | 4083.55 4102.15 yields -0.121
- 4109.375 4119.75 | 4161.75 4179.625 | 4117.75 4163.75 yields 0.062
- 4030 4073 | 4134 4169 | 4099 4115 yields -0.082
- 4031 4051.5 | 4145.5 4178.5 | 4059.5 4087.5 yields 0.018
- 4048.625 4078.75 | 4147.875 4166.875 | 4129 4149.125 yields 0.070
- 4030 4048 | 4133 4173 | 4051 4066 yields 0.056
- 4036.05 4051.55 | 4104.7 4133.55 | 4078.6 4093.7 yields -0.113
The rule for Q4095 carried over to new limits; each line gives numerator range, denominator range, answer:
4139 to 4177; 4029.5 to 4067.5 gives 1.17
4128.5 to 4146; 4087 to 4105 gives 0.91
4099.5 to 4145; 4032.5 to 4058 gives 1.14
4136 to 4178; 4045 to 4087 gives 1.14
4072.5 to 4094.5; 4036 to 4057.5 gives 1.15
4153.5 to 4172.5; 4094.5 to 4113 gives 1.05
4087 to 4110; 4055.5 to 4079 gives 1.23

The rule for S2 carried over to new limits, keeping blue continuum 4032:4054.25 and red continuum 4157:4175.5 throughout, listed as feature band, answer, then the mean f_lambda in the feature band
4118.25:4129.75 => -0.08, 14.6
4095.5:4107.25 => -0.01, 13.4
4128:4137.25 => 0.10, 12.4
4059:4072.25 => 0.13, 11.5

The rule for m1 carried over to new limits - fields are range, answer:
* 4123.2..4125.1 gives 15.1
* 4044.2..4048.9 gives 10.7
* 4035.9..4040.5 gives 14.4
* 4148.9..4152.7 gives 13.6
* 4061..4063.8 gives 10.8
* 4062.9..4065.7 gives 10.4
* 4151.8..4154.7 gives 13.3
